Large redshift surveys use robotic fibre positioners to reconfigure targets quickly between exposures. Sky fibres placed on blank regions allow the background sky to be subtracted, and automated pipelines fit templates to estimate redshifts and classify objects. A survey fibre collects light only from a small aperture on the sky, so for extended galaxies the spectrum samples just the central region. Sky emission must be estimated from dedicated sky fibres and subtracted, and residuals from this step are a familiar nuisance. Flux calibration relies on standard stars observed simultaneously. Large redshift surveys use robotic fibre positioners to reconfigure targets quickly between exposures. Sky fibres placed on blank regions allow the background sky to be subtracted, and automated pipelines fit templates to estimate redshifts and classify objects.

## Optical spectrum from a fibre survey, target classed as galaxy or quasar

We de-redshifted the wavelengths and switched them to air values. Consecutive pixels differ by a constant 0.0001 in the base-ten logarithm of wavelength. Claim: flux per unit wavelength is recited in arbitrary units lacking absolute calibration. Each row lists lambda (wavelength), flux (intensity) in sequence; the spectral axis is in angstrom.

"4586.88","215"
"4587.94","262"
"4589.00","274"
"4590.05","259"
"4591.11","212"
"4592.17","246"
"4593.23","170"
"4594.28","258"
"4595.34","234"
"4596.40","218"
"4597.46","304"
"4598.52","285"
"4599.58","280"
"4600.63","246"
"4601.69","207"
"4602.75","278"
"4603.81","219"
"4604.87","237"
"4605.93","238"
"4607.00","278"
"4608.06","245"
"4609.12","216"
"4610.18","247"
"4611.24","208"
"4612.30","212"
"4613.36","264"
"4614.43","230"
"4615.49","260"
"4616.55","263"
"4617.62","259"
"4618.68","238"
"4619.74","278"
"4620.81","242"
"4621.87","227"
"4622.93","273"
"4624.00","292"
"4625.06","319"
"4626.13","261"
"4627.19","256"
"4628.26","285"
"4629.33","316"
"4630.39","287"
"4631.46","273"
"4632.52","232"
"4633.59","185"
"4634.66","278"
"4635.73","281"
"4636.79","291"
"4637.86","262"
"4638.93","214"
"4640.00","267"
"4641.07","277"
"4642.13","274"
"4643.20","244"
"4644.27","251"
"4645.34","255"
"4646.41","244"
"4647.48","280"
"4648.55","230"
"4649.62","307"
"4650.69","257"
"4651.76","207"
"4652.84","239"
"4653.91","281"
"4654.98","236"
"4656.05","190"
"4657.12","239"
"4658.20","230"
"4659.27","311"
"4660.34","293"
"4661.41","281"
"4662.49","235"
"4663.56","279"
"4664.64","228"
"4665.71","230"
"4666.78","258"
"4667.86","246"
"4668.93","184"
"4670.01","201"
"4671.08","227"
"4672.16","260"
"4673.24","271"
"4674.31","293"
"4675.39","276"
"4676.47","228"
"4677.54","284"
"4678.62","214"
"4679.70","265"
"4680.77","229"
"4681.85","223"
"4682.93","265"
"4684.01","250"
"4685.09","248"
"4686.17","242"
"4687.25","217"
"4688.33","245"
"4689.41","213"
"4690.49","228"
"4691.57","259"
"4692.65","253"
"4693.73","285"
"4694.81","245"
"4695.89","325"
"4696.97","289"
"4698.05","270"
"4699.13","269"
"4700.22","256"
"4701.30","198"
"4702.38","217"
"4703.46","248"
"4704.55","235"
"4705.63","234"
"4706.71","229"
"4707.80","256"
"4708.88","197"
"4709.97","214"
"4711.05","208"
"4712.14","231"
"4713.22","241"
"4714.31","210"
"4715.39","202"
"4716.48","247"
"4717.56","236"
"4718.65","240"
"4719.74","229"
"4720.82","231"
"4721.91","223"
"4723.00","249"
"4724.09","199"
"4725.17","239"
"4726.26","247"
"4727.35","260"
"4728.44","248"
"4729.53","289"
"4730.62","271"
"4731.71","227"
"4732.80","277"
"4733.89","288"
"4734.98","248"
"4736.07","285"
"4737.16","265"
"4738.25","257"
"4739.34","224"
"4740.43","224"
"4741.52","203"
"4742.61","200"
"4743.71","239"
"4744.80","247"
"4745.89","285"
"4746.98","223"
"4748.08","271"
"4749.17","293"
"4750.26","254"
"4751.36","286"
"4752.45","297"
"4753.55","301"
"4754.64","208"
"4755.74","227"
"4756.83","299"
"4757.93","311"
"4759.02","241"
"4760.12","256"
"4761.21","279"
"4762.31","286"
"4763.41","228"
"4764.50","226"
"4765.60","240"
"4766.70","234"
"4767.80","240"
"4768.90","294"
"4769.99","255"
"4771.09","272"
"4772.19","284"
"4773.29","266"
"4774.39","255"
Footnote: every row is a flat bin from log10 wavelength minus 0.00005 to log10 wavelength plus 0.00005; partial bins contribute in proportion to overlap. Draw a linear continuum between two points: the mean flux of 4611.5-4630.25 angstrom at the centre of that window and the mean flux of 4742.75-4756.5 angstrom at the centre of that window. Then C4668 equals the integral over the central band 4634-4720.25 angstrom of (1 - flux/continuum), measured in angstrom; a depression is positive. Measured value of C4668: 4.8 angstrom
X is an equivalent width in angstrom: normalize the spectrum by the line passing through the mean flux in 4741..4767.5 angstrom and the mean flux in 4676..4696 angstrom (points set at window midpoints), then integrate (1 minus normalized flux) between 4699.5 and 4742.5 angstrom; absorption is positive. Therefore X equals 2.3 angstrom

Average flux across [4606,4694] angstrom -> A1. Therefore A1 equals 252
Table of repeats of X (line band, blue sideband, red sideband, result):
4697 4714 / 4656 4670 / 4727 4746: 1.0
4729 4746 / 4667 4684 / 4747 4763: 0.9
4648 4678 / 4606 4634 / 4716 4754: 0.5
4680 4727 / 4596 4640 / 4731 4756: 2.9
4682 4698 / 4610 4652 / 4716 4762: 0.1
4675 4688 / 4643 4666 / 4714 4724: -0.1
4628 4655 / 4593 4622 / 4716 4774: -1.4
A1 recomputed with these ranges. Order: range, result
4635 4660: 256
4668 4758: 246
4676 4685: 245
